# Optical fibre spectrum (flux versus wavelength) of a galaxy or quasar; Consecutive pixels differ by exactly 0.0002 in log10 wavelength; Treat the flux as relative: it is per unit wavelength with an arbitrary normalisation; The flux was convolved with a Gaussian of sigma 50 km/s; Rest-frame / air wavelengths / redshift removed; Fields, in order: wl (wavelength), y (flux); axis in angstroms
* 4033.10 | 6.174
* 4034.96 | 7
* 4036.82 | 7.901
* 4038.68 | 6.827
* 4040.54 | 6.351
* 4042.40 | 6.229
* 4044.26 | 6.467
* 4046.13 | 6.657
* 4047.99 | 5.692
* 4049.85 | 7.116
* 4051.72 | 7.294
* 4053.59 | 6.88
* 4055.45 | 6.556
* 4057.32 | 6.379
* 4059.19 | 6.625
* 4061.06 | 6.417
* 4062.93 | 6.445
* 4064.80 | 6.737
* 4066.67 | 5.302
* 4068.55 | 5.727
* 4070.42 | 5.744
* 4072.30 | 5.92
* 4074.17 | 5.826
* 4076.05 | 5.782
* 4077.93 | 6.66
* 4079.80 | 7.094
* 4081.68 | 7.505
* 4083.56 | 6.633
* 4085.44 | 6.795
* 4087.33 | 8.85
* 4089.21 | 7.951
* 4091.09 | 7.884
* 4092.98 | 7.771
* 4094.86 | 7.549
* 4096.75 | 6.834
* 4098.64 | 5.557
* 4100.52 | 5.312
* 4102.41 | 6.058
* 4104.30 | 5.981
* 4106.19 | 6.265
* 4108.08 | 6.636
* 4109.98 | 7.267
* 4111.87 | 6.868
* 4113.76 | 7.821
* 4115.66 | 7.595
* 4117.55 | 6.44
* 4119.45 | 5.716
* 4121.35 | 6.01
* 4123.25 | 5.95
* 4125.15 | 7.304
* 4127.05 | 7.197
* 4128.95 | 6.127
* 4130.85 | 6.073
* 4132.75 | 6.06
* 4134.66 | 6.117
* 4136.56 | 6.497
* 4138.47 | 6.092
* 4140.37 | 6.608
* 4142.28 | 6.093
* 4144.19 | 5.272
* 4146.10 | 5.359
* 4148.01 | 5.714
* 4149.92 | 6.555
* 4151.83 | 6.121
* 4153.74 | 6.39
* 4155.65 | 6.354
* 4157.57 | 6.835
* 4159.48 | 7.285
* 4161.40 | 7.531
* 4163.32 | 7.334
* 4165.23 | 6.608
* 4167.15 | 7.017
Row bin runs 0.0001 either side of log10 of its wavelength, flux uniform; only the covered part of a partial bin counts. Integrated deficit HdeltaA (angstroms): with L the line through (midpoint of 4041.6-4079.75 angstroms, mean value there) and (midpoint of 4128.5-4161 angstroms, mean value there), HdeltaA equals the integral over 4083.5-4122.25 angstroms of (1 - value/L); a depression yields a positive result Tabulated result -3.5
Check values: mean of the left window 6.34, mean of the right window 6.23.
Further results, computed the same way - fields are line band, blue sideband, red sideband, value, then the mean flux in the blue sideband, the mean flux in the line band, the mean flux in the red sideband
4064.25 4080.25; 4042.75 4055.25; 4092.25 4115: 1.5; 6.66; 6.04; 6.66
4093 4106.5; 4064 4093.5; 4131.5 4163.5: 0.6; 6.75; 6.33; 6.34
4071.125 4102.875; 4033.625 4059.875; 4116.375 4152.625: -1.8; 6.7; 6.83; 6.18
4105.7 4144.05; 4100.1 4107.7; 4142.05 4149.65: -4.5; 6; 6.51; 5.65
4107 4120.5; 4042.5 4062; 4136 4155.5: -1.4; 6.59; 6.89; 6.07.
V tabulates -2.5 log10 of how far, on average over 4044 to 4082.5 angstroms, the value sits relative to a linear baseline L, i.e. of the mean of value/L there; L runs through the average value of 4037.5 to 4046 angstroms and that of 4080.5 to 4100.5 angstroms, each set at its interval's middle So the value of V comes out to 0.068 mag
